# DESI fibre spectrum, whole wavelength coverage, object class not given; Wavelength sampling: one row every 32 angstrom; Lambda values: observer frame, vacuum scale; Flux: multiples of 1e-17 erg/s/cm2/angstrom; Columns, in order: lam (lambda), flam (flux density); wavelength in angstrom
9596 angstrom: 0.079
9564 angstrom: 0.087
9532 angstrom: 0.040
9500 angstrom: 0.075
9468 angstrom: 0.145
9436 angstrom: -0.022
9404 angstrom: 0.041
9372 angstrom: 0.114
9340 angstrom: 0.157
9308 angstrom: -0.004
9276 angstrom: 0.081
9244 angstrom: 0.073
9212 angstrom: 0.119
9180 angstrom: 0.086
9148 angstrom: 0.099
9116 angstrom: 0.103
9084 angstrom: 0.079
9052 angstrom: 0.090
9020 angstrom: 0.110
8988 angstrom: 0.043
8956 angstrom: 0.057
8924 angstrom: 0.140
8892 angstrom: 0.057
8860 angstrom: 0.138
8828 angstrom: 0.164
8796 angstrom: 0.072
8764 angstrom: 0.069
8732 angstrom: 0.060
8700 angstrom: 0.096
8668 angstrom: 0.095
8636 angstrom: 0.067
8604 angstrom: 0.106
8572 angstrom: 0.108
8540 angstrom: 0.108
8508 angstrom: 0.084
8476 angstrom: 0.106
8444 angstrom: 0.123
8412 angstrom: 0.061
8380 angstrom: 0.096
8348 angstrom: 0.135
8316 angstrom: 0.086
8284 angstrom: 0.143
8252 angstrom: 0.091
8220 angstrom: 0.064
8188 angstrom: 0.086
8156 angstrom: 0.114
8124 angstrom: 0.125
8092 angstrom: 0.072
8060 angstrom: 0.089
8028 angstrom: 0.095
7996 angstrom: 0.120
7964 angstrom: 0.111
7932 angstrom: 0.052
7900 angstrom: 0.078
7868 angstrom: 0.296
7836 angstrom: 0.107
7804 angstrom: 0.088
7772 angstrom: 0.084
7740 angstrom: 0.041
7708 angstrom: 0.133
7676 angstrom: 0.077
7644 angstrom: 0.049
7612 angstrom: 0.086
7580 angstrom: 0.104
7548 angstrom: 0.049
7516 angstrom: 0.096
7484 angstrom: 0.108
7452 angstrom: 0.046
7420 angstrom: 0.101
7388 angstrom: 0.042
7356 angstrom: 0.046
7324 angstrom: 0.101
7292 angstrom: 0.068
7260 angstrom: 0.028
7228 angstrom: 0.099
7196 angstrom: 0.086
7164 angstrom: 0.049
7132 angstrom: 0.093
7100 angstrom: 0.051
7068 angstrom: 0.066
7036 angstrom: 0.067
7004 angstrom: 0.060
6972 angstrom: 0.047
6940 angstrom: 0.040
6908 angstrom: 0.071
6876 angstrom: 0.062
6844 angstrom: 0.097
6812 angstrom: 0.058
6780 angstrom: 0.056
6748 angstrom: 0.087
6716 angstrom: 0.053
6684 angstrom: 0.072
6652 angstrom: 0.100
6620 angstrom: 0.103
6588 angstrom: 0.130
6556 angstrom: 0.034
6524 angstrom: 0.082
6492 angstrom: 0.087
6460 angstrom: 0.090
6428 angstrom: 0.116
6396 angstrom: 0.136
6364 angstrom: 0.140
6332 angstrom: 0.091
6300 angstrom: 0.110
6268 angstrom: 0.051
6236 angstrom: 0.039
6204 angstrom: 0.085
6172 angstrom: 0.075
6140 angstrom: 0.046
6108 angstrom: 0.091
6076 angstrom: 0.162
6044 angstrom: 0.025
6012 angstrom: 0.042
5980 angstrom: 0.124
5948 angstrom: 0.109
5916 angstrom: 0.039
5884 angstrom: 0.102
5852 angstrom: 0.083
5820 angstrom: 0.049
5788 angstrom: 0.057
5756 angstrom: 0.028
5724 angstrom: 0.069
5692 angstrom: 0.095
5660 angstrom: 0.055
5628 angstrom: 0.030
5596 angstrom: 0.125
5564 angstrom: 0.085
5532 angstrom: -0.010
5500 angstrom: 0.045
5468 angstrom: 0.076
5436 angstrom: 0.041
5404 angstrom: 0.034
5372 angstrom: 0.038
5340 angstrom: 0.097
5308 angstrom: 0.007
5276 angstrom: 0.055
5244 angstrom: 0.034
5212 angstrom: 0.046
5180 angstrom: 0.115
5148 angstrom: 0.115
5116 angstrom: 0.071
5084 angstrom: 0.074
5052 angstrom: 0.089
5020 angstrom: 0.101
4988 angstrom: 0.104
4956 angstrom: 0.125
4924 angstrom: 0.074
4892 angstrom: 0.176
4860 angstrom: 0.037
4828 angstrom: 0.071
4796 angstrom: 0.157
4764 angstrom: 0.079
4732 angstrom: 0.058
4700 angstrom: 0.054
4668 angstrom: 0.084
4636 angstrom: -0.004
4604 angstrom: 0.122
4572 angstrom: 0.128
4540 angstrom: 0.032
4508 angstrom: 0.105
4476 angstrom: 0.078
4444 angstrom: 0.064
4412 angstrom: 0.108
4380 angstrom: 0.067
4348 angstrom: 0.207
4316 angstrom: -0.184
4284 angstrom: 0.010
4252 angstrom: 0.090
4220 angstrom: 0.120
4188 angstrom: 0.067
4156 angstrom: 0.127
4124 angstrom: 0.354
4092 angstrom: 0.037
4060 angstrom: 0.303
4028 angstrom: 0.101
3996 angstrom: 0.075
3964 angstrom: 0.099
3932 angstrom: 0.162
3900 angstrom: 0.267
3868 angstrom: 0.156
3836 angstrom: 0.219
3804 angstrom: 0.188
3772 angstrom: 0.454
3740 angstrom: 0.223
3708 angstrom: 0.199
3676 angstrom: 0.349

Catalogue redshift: 1.11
